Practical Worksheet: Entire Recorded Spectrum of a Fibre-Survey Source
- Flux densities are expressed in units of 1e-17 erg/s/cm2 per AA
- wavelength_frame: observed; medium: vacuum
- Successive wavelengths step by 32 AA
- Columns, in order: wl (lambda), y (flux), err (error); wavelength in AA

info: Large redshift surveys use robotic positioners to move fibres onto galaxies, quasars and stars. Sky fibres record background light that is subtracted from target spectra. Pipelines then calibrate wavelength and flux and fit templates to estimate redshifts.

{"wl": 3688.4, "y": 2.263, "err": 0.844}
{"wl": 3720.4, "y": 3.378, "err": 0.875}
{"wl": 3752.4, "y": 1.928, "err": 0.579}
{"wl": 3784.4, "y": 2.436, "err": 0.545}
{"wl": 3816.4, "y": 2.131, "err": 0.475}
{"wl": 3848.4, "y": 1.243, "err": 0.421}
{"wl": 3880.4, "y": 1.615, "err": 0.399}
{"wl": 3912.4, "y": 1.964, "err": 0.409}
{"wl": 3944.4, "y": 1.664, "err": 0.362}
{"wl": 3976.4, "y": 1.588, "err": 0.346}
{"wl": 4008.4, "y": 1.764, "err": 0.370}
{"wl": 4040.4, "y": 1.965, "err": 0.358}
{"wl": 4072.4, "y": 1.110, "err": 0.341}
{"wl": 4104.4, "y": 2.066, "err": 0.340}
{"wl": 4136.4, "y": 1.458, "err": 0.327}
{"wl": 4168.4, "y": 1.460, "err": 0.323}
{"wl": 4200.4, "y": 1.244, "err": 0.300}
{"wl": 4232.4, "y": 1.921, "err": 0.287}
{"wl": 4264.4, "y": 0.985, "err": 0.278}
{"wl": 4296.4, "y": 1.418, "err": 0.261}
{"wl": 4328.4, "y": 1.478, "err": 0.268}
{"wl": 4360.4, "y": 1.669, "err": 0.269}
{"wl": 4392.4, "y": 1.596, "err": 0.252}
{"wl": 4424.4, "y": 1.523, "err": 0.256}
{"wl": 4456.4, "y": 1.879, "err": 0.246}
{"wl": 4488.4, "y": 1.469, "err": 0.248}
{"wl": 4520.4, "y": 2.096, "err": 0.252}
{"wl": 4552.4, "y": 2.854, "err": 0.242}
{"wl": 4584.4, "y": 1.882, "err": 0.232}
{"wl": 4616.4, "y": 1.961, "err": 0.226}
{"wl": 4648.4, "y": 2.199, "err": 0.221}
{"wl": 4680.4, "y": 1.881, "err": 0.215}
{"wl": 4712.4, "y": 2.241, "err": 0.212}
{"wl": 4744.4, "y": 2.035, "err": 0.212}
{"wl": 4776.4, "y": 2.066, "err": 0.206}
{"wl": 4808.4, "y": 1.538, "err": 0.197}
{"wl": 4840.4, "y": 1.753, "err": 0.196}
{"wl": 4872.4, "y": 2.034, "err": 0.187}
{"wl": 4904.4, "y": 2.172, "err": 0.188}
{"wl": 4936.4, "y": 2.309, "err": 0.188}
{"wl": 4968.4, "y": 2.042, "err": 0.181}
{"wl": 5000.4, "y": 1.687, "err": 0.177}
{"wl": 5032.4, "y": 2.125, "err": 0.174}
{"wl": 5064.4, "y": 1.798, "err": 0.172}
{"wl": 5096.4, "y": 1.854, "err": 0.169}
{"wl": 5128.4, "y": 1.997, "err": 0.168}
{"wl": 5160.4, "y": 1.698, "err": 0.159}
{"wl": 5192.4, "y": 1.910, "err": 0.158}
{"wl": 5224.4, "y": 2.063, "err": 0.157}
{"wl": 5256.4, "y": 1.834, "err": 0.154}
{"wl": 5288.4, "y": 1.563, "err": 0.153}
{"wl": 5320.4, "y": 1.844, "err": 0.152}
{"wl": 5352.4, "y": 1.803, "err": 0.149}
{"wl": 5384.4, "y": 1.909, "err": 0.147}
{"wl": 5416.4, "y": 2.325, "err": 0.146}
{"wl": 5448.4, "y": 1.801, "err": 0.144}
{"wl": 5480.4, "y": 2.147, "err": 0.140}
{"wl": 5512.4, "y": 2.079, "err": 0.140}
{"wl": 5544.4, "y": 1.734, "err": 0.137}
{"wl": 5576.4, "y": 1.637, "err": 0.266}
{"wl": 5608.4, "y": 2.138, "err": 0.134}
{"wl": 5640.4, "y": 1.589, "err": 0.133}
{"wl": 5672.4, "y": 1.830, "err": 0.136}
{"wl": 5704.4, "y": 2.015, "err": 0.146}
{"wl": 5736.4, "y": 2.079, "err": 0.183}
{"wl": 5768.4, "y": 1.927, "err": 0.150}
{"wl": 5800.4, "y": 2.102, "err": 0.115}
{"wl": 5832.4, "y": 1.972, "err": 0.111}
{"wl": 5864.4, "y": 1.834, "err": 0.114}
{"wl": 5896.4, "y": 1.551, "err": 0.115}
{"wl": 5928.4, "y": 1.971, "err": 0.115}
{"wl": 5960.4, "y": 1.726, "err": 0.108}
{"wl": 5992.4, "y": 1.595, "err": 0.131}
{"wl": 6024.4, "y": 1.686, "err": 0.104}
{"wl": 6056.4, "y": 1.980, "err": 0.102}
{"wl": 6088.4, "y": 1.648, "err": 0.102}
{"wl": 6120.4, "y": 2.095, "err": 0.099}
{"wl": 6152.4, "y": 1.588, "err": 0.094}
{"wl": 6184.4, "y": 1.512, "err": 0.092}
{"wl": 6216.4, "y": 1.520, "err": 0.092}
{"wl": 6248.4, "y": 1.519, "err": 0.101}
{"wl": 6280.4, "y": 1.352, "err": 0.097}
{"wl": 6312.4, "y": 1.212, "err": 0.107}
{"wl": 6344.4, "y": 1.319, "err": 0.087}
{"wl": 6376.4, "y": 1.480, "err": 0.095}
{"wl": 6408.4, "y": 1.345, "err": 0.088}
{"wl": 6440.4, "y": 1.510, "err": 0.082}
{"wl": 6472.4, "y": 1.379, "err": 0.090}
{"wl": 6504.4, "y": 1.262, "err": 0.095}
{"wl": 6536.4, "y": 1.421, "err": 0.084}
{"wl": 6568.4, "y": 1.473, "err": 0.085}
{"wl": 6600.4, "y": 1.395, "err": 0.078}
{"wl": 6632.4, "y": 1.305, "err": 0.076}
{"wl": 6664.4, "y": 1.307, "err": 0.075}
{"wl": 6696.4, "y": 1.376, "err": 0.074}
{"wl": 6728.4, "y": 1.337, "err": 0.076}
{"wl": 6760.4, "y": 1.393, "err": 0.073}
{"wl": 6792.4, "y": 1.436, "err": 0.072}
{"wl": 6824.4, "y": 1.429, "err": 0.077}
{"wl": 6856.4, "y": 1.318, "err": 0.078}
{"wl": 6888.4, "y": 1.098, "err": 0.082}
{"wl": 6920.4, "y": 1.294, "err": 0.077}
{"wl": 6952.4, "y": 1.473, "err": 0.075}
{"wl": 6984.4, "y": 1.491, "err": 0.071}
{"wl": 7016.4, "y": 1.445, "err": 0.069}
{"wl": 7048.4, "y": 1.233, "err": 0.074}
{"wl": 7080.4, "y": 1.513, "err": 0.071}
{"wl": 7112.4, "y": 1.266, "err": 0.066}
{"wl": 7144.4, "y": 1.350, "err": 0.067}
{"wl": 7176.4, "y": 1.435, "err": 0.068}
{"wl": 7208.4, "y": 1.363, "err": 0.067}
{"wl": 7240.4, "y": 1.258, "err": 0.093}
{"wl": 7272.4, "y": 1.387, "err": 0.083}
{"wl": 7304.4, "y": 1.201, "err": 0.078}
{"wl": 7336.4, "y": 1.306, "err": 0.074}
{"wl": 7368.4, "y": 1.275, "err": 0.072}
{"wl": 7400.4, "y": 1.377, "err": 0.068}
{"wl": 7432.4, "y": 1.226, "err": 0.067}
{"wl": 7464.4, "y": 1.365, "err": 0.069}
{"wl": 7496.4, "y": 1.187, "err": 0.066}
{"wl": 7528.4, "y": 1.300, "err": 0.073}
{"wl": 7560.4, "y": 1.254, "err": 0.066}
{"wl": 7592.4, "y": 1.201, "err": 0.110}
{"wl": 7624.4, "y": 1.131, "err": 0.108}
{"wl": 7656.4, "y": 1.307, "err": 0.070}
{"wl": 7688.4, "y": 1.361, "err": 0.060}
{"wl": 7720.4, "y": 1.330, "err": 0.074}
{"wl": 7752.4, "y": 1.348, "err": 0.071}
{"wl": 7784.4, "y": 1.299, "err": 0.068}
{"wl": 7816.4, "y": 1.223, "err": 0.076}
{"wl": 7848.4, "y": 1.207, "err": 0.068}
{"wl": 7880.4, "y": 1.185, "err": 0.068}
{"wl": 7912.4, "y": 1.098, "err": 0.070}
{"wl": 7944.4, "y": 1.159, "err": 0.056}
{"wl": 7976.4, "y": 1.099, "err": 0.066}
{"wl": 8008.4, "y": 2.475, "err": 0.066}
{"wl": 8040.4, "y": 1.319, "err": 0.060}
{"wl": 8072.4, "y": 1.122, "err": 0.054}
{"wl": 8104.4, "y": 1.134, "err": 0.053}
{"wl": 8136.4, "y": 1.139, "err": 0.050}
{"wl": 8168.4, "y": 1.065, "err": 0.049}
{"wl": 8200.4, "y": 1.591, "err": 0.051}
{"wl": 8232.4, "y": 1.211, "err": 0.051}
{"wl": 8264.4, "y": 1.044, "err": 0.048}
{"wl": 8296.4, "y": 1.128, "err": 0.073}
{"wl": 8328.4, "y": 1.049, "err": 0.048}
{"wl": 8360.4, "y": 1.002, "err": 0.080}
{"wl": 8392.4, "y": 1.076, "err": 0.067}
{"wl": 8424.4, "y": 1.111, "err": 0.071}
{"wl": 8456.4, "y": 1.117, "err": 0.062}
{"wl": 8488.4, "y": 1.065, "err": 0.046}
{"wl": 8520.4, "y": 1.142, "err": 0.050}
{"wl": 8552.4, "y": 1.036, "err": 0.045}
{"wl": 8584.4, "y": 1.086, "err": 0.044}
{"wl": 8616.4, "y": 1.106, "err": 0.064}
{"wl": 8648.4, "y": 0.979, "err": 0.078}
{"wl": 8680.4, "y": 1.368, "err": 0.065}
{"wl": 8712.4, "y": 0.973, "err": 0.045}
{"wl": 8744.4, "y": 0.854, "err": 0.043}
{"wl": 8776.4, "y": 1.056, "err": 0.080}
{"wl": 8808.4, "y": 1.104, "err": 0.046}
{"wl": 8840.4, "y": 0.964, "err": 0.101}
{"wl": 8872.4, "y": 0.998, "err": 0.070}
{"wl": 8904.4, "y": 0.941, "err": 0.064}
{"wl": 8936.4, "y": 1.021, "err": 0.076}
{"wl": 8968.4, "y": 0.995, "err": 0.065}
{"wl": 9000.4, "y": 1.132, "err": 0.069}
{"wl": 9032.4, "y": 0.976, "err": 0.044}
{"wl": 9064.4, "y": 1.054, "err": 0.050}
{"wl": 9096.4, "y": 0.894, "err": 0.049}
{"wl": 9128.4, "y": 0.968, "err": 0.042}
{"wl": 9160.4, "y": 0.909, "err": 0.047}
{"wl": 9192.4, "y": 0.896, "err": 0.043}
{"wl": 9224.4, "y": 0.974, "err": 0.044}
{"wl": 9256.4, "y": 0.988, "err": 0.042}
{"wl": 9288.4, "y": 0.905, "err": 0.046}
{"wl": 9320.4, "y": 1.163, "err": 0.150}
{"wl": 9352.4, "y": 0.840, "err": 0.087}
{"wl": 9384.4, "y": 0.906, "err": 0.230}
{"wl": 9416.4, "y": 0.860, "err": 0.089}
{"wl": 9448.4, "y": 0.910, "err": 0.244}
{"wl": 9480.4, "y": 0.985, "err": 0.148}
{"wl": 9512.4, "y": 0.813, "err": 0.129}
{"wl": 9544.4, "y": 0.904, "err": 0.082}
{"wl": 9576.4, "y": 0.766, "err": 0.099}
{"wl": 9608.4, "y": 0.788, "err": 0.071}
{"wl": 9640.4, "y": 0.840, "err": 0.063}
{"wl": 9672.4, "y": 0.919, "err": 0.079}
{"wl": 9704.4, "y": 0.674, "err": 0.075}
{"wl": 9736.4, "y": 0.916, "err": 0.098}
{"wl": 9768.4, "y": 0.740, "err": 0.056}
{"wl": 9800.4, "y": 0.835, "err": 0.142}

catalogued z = 0.219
